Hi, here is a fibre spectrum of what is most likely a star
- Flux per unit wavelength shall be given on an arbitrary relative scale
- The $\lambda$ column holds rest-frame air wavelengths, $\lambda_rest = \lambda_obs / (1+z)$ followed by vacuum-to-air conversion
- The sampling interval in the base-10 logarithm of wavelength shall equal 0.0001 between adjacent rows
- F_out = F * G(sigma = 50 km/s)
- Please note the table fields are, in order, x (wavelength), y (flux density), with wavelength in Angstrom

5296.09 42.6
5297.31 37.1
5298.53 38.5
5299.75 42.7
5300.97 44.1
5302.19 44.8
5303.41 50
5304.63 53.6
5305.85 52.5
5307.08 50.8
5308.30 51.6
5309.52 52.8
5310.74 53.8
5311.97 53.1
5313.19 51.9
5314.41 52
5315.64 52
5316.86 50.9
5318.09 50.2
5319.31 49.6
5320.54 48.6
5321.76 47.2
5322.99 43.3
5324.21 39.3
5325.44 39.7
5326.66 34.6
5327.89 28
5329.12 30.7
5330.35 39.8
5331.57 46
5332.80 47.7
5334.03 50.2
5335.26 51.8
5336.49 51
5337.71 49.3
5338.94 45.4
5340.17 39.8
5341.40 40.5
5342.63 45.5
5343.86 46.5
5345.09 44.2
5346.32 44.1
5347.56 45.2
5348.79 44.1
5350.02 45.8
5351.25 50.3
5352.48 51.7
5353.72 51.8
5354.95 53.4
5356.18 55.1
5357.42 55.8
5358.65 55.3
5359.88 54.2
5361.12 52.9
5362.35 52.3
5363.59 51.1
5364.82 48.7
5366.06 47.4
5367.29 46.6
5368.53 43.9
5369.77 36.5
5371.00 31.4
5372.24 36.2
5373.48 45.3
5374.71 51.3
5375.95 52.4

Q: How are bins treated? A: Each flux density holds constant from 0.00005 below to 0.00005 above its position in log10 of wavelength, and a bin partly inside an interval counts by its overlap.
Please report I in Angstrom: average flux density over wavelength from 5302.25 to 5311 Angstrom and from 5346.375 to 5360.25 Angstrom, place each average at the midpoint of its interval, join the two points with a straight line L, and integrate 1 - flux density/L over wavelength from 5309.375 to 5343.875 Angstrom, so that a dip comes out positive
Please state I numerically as 3.7 Angstrom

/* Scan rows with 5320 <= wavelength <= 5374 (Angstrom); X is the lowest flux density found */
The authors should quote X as 28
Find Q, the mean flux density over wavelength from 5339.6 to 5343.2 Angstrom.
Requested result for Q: 41.9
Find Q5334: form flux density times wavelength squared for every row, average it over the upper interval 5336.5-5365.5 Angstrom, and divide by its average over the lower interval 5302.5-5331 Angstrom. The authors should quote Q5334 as 1.06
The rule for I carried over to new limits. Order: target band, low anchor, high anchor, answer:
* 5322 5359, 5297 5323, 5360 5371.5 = 1.5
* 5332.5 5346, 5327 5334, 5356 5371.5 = -1.6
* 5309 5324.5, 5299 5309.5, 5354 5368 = -0.1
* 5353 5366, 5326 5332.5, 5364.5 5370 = -2.9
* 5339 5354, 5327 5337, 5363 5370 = -0.5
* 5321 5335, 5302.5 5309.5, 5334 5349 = 2.0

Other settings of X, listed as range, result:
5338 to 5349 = 39.8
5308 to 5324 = 43.3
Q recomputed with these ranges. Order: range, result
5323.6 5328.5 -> 35.4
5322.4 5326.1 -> 40.8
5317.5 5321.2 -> 49.5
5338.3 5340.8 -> 42.6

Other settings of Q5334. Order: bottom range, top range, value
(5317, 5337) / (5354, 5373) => 1.11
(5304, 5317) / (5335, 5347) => 0.88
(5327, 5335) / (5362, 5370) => 1.17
